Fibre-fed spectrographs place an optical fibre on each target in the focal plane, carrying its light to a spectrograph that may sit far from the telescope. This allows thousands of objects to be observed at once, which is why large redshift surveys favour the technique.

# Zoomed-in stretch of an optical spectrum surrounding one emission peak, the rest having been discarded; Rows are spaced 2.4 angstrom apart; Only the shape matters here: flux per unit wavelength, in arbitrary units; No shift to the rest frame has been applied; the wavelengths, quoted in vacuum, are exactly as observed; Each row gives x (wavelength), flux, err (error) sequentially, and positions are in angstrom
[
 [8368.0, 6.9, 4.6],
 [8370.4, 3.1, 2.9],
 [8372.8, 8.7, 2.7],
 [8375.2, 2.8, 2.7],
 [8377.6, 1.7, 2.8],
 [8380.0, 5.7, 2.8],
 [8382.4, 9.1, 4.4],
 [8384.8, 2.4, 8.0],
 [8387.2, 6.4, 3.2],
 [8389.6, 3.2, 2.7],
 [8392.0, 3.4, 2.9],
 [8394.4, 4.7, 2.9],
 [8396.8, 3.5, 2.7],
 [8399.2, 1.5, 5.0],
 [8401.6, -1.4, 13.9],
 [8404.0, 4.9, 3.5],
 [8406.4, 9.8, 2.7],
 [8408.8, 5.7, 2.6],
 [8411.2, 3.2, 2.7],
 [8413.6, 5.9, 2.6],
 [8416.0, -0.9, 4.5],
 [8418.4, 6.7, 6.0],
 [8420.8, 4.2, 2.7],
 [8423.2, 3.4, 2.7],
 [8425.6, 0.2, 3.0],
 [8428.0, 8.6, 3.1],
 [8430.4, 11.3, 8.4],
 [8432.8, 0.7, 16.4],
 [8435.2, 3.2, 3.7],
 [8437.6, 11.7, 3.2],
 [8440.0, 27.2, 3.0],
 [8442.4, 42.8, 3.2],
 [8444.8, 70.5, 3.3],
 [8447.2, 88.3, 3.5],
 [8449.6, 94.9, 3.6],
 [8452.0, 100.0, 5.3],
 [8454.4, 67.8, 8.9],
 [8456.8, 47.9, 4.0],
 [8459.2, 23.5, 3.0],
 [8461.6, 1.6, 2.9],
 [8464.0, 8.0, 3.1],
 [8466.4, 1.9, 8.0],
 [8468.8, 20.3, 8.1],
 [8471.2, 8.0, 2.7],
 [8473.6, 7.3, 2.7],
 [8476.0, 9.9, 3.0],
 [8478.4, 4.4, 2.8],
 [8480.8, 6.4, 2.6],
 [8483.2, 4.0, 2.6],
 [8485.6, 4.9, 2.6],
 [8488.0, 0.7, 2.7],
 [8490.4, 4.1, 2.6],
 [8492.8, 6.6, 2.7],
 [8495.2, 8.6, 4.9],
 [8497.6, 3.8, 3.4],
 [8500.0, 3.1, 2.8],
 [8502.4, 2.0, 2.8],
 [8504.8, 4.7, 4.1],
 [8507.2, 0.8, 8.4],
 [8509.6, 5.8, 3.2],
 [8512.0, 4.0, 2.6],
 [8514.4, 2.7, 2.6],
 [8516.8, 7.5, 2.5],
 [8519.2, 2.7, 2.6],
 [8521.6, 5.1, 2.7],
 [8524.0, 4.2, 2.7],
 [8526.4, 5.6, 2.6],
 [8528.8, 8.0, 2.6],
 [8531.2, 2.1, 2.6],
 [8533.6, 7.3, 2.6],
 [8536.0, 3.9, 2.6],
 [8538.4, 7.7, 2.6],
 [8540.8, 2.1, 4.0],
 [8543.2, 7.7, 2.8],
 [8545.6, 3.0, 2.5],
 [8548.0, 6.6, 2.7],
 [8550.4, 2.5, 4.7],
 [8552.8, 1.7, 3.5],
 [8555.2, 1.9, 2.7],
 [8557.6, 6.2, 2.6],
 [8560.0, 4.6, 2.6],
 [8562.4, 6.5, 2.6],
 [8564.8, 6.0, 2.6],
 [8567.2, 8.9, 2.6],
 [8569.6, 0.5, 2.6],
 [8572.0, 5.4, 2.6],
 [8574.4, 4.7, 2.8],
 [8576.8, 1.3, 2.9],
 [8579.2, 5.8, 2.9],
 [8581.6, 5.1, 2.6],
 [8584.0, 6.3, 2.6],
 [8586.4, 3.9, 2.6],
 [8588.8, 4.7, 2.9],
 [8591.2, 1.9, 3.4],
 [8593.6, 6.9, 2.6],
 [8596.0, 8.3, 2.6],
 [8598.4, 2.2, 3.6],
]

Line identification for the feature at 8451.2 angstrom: [O II]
